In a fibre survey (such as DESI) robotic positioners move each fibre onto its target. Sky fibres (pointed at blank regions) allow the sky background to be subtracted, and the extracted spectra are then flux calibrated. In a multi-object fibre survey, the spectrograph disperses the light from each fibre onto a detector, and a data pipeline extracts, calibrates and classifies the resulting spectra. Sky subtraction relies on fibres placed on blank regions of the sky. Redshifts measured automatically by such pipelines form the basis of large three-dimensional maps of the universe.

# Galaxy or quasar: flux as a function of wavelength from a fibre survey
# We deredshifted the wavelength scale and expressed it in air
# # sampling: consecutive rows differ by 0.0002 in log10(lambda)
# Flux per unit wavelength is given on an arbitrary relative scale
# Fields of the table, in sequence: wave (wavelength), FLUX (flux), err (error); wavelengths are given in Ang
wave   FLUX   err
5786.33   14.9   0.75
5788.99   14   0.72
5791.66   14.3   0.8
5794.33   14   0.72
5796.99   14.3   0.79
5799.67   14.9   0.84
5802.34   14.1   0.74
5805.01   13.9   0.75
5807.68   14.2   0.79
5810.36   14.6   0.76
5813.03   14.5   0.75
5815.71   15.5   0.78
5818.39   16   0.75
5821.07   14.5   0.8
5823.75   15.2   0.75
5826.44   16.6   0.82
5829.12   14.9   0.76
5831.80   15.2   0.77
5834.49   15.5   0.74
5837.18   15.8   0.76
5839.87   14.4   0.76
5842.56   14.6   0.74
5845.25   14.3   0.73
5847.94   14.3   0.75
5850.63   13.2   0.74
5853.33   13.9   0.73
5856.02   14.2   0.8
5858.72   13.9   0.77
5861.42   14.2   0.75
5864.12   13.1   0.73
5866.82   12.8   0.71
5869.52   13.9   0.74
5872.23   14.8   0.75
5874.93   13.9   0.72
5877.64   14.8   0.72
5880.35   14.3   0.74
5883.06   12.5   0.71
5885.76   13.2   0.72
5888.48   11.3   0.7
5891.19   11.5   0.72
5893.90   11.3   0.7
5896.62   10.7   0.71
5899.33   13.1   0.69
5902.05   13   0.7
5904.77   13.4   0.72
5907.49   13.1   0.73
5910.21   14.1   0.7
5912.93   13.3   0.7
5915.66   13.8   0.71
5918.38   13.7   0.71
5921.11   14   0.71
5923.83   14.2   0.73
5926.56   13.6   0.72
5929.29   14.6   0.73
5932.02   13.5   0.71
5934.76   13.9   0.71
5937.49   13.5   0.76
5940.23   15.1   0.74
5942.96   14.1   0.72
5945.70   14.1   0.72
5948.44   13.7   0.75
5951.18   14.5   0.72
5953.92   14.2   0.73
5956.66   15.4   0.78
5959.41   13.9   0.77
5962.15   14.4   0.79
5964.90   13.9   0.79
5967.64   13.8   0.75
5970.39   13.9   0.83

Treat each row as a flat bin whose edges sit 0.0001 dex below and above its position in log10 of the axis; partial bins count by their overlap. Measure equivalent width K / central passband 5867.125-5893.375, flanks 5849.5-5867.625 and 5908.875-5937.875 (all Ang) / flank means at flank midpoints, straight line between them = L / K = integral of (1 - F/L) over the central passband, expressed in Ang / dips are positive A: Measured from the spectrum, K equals 0.8 Ang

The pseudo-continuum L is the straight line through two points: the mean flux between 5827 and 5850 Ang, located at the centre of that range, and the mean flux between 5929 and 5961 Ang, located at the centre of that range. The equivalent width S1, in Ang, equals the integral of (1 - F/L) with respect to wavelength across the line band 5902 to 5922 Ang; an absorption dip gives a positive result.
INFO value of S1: 1.2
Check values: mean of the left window 14.9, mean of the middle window 13.6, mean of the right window 14.2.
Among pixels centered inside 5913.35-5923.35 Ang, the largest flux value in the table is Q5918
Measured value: 14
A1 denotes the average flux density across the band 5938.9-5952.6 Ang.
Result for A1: 14.3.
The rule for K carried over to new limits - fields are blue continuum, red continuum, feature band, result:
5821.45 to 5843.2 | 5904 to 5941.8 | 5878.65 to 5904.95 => 3.52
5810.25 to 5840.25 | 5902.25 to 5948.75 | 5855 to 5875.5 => 1.20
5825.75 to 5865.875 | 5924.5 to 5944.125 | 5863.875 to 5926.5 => 4.50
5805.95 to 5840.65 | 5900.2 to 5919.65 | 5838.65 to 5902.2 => 3.84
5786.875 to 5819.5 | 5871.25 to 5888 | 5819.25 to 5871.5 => -1.32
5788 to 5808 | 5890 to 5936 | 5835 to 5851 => -0.85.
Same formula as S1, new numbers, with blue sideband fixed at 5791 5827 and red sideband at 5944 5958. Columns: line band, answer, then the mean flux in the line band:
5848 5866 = 1.0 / 13.8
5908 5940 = 1.3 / 13.9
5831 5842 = -0.4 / 15.2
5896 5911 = 1.6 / 13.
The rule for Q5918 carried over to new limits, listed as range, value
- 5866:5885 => 14.8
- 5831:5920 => 15.8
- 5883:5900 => 13.2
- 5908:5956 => 15.1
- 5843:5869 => 14.3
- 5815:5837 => 16.6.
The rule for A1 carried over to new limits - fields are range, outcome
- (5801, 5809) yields 14.1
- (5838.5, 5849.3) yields 14.4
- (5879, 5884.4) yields 13.4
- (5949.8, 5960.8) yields 14.5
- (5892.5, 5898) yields 11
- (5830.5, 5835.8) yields 15.3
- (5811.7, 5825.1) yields 15.1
